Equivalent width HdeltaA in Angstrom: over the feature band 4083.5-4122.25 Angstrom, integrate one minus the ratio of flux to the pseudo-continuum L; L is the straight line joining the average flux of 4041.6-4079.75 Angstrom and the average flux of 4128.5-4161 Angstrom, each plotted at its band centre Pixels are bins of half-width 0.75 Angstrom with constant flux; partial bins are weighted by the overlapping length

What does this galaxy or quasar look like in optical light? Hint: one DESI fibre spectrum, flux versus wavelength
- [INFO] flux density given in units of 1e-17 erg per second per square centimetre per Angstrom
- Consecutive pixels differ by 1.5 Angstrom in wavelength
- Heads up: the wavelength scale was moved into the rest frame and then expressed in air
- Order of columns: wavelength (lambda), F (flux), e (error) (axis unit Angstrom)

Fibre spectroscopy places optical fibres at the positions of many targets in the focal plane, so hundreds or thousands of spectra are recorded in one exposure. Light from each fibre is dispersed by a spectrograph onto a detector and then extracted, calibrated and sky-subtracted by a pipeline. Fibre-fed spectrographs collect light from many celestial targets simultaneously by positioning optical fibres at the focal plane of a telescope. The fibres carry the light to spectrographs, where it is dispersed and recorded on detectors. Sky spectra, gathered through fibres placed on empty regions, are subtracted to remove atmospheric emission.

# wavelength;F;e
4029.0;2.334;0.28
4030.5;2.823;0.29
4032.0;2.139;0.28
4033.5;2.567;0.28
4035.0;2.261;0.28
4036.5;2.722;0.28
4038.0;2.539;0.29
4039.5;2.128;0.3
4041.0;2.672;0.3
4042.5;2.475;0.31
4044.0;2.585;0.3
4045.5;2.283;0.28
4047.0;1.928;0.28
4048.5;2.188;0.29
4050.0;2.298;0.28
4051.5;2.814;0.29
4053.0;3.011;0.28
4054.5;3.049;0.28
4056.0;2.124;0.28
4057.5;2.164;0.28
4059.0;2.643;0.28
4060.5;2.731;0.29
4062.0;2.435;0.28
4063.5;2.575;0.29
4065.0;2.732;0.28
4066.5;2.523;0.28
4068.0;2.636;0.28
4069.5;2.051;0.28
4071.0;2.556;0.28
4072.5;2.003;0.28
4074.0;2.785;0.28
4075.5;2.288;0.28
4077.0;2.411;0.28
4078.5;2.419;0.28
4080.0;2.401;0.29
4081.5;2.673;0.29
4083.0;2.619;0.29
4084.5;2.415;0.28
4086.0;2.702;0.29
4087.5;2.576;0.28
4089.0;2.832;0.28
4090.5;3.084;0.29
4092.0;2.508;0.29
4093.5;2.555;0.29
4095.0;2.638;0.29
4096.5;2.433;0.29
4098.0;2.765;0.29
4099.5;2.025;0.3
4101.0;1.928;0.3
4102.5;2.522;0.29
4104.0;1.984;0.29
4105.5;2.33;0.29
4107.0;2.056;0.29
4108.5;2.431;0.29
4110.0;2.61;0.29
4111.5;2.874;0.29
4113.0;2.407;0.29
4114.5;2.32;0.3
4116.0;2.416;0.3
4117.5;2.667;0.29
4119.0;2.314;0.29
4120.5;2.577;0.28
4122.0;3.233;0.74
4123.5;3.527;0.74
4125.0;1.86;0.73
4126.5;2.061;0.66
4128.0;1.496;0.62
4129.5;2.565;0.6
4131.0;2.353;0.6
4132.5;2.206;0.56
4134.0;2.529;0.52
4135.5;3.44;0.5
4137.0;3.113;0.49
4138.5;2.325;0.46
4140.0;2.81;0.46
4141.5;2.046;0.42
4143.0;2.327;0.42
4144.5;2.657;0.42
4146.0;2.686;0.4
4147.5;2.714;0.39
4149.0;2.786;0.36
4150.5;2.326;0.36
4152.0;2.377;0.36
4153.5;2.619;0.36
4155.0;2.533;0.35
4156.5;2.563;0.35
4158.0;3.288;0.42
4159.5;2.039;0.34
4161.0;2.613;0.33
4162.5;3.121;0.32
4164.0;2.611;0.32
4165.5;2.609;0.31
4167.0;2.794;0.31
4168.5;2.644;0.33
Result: 0.4 Angstrom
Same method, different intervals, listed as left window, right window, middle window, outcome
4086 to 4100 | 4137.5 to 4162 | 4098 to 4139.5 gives 2.1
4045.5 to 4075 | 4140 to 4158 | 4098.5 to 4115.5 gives 1.3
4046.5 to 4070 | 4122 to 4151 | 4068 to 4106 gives 0.8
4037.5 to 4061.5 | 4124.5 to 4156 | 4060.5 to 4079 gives 0.1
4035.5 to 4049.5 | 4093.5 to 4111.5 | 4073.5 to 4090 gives -1.3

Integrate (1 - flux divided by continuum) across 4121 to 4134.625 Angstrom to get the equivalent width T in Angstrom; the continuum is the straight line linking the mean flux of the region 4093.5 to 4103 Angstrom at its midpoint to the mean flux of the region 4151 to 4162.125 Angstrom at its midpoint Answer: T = 0.35 Angstrom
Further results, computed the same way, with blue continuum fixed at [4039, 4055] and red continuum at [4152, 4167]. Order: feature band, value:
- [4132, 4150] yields -0.1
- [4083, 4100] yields -0.3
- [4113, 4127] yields 0.2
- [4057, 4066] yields -0.2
